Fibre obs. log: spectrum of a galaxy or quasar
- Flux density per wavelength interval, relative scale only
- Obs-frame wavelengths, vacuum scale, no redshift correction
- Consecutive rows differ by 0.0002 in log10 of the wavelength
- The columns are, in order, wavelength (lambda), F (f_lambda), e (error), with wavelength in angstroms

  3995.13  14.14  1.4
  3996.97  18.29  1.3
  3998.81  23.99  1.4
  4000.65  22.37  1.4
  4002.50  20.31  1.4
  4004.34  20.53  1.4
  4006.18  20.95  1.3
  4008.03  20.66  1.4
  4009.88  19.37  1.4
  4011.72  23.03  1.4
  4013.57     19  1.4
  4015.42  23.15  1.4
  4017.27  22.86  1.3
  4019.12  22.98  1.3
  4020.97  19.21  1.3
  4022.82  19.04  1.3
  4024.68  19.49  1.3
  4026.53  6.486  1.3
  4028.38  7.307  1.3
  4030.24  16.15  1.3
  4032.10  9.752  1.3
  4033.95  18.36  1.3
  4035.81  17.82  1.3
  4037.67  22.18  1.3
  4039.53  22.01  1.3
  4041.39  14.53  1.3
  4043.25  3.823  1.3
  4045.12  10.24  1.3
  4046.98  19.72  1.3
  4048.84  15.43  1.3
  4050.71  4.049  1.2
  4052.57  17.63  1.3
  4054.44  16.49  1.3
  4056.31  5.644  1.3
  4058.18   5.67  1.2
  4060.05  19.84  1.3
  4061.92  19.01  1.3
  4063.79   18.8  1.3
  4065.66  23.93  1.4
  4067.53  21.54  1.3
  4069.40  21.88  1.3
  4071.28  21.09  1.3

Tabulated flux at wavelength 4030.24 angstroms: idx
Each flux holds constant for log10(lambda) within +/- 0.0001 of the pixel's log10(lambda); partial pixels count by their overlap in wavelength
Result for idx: 16.15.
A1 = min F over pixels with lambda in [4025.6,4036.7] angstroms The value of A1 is 6.486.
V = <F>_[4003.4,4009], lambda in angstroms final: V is 20.7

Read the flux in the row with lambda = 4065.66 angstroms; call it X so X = 23.93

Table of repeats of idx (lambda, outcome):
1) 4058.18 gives 5.67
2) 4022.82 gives 19.04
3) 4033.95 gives 18.36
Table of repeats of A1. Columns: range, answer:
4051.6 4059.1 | 5.644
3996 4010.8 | 18.29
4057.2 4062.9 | 5.67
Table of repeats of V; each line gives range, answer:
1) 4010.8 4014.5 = 21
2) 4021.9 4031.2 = 13.7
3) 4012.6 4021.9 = 21.4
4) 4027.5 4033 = 11.1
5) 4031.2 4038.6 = 17.1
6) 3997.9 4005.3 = 21.8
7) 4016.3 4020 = 22.9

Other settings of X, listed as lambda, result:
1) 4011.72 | 23.03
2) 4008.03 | 20.66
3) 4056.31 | 5.644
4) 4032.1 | 9.752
